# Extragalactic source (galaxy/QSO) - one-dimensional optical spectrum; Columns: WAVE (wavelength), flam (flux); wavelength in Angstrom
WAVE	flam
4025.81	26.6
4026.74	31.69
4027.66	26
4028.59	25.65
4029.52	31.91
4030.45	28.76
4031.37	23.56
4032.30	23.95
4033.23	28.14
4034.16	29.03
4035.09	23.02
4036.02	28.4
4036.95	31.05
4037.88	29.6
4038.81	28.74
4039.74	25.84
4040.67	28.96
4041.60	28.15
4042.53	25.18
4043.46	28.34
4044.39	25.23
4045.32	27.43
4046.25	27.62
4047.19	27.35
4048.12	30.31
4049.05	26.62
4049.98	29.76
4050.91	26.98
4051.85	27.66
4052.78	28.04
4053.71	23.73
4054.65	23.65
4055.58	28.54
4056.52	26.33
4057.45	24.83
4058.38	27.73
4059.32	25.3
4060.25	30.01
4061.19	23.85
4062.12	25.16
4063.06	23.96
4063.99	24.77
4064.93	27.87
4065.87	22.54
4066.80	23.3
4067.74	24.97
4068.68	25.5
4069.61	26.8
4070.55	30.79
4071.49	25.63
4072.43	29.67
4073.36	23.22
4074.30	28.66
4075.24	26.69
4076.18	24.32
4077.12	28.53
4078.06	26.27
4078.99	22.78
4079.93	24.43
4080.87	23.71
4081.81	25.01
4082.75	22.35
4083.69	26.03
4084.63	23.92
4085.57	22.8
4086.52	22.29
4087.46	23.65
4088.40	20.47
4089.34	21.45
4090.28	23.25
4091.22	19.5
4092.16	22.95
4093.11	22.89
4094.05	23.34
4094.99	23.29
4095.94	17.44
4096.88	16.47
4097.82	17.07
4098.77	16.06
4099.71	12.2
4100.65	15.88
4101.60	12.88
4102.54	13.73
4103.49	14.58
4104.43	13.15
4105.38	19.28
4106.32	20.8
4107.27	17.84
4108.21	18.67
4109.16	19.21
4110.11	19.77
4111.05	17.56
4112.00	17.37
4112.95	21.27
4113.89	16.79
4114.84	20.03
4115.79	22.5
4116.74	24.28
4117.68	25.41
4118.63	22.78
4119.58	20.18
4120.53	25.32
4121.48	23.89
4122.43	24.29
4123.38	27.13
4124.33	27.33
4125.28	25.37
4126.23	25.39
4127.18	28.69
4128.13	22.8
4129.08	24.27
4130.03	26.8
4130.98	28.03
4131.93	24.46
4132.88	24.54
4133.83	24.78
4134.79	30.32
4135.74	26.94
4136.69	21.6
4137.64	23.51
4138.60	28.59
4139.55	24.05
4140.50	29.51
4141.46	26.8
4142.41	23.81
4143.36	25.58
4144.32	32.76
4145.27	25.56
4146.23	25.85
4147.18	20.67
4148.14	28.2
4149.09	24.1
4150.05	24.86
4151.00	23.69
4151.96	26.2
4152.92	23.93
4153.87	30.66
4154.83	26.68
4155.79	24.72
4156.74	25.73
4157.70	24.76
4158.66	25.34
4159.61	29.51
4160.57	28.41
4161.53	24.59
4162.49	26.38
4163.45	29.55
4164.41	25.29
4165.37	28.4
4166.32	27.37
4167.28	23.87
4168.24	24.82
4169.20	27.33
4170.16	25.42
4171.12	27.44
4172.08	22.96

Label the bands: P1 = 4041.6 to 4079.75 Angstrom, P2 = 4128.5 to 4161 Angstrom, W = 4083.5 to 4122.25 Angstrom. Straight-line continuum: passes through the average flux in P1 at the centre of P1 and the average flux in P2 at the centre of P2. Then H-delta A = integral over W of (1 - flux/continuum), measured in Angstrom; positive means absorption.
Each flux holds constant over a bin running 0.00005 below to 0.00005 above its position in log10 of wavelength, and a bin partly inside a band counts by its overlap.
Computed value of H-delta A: 9.3 Angstrom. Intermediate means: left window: 26.4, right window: 26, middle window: 19.9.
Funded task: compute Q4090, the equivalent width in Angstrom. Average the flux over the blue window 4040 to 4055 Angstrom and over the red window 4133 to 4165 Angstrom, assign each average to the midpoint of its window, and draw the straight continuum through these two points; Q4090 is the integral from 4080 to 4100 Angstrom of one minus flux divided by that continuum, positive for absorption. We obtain 4.01 Angstrom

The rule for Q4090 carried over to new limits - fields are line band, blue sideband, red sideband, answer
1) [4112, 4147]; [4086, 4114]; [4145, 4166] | -3.48 Angstrom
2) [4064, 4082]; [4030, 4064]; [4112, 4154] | 0.36 Angstrom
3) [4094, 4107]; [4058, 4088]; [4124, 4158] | 4.52 Angstrom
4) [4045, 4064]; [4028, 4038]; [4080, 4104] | -1.44 Angstrom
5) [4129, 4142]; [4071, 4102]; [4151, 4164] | -0.44 Angstrom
